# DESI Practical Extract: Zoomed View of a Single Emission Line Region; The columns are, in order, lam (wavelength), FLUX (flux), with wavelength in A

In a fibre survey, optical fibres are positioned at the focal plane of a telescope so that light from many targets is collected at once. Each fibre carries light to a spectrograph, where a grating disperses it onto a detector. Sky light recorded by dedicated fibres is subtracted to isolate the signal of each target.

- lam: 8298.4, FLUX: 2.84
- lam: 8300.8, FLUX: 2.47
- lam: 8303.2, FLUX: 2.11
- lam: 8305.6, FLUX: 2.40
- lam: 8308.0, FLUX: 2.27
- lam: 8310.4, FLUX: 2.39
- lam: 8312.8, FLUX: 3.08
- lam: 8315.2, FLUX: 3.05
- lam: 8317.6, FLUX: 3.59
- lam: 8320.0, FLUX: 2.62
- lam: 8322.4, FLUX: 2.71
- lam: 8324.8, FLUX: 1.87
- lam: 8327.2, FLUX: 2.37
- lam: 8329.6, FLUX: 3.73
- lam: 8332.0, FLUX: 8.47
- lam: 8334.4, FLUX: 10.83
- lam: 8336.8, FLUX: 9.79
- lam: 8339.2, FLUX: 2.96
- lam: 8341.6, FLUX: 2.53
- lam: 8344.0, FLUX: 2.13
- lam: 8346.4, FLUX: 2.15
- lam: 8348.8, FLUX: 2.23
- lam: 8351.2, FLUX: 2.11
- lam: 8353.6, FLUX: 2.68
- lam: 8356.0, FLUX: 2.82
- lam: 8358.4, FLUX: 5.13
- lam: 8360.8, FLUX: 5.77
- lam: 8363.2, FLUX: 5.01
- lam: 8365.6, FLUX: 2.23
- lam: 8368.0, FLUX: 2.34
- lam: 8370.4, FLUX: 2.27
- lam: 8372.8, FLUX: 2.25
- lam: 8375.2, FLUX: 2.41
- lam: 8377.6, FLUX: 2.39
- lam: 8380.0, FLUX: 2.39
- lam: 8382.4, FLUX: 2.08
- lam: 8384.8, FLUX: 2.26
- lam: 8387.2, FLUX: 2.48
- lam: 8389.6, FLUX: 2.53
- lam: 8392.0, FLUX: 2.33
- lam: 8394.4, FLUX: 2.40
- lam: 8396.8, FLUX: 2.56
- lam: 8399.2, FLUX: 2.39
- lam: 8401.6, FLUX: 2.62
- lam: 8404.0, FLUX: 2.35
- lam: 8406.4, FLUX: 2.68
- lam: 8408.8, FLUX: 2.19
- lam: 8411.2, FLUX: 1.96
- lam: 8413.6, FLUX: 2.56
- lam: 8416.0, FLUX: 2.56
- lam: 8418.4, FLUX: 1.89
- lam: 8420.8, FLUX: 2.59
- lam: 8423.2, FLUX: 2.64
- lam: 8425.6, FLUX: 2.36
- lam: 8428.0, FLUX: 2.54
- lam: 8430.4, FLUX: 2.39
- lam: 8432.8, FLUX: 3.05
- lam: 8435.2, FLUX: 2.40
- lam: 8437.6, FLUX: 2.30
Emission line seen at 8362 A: [N II] 6583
